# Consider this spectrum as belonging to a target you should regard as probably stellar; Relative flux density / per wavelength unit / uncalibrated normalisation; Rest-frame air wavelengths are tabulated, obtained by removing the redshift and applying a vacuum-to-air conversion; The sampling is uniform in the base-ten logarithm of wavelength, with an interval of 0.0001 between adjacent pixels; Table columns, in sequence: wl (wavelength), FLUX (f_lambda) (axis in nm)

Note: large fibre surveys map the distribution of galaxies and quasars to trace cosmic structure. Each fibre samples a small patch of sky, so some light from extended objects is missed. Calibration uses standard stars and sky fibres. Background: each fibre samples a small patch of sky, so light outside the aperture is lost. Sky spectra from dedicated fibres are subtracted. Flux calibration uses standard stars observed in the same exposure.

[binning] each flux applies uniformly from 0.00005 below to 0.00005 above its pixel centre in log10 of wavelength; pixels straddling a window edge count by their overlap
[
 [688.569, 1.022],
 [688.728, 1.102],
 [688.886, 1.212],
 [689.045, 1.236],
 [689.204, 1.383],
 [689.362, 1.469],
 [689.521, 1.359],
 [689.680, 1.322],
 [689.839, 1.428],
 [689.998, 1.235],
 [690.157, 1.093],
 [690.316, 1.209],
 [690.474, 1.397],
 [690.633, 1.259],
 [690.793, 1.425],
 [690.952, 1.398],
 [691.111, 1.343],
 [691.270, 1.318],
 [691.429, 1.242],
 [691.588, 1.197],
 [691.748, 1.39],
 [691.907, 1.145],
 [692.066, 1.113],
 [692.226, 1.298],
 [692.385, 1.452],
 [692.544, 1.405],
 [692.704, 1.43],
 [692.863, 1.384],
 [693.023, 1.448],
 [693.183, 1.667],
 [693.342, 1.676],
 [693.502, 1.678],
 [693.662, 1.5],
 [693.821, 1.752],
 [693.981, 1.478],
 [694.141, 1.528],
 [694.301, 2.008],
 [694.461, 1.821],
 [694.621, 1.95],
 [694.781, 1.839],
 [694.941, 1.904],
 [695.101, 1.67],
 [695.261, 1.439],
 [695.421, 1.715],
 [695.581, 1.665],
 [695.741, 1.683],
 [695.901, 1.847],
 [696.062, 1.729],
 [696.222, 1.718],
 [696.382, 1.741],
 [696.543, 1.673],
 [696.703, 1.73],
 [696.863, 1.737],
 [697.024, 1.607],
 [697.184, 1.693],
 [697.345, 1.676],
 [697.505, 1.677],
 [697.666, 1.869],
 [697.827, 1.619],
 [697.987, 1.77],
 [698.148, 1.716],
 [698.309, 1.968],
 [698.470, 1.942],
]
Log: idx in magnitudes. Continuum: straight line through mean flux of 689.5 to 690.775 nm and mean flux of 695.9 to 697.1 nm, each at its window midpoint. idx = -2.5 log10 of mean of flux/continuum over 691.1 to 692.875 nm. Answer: 0.086 mag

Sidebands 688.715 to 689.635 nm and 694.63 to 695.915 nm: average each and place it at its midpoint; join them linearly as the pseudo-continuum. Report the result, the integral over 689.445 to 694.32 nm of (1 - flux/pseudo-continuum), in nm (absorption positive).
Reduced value 0.32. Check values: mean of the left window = 1.31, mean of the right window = 1.73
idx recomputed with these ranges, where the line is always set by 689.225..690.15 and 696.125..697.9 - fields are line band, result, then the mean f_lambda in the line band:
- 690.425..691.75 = 0.069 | 1.32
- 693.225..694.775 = -0.105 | 1.72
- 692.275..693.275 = 0.024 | 1.46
